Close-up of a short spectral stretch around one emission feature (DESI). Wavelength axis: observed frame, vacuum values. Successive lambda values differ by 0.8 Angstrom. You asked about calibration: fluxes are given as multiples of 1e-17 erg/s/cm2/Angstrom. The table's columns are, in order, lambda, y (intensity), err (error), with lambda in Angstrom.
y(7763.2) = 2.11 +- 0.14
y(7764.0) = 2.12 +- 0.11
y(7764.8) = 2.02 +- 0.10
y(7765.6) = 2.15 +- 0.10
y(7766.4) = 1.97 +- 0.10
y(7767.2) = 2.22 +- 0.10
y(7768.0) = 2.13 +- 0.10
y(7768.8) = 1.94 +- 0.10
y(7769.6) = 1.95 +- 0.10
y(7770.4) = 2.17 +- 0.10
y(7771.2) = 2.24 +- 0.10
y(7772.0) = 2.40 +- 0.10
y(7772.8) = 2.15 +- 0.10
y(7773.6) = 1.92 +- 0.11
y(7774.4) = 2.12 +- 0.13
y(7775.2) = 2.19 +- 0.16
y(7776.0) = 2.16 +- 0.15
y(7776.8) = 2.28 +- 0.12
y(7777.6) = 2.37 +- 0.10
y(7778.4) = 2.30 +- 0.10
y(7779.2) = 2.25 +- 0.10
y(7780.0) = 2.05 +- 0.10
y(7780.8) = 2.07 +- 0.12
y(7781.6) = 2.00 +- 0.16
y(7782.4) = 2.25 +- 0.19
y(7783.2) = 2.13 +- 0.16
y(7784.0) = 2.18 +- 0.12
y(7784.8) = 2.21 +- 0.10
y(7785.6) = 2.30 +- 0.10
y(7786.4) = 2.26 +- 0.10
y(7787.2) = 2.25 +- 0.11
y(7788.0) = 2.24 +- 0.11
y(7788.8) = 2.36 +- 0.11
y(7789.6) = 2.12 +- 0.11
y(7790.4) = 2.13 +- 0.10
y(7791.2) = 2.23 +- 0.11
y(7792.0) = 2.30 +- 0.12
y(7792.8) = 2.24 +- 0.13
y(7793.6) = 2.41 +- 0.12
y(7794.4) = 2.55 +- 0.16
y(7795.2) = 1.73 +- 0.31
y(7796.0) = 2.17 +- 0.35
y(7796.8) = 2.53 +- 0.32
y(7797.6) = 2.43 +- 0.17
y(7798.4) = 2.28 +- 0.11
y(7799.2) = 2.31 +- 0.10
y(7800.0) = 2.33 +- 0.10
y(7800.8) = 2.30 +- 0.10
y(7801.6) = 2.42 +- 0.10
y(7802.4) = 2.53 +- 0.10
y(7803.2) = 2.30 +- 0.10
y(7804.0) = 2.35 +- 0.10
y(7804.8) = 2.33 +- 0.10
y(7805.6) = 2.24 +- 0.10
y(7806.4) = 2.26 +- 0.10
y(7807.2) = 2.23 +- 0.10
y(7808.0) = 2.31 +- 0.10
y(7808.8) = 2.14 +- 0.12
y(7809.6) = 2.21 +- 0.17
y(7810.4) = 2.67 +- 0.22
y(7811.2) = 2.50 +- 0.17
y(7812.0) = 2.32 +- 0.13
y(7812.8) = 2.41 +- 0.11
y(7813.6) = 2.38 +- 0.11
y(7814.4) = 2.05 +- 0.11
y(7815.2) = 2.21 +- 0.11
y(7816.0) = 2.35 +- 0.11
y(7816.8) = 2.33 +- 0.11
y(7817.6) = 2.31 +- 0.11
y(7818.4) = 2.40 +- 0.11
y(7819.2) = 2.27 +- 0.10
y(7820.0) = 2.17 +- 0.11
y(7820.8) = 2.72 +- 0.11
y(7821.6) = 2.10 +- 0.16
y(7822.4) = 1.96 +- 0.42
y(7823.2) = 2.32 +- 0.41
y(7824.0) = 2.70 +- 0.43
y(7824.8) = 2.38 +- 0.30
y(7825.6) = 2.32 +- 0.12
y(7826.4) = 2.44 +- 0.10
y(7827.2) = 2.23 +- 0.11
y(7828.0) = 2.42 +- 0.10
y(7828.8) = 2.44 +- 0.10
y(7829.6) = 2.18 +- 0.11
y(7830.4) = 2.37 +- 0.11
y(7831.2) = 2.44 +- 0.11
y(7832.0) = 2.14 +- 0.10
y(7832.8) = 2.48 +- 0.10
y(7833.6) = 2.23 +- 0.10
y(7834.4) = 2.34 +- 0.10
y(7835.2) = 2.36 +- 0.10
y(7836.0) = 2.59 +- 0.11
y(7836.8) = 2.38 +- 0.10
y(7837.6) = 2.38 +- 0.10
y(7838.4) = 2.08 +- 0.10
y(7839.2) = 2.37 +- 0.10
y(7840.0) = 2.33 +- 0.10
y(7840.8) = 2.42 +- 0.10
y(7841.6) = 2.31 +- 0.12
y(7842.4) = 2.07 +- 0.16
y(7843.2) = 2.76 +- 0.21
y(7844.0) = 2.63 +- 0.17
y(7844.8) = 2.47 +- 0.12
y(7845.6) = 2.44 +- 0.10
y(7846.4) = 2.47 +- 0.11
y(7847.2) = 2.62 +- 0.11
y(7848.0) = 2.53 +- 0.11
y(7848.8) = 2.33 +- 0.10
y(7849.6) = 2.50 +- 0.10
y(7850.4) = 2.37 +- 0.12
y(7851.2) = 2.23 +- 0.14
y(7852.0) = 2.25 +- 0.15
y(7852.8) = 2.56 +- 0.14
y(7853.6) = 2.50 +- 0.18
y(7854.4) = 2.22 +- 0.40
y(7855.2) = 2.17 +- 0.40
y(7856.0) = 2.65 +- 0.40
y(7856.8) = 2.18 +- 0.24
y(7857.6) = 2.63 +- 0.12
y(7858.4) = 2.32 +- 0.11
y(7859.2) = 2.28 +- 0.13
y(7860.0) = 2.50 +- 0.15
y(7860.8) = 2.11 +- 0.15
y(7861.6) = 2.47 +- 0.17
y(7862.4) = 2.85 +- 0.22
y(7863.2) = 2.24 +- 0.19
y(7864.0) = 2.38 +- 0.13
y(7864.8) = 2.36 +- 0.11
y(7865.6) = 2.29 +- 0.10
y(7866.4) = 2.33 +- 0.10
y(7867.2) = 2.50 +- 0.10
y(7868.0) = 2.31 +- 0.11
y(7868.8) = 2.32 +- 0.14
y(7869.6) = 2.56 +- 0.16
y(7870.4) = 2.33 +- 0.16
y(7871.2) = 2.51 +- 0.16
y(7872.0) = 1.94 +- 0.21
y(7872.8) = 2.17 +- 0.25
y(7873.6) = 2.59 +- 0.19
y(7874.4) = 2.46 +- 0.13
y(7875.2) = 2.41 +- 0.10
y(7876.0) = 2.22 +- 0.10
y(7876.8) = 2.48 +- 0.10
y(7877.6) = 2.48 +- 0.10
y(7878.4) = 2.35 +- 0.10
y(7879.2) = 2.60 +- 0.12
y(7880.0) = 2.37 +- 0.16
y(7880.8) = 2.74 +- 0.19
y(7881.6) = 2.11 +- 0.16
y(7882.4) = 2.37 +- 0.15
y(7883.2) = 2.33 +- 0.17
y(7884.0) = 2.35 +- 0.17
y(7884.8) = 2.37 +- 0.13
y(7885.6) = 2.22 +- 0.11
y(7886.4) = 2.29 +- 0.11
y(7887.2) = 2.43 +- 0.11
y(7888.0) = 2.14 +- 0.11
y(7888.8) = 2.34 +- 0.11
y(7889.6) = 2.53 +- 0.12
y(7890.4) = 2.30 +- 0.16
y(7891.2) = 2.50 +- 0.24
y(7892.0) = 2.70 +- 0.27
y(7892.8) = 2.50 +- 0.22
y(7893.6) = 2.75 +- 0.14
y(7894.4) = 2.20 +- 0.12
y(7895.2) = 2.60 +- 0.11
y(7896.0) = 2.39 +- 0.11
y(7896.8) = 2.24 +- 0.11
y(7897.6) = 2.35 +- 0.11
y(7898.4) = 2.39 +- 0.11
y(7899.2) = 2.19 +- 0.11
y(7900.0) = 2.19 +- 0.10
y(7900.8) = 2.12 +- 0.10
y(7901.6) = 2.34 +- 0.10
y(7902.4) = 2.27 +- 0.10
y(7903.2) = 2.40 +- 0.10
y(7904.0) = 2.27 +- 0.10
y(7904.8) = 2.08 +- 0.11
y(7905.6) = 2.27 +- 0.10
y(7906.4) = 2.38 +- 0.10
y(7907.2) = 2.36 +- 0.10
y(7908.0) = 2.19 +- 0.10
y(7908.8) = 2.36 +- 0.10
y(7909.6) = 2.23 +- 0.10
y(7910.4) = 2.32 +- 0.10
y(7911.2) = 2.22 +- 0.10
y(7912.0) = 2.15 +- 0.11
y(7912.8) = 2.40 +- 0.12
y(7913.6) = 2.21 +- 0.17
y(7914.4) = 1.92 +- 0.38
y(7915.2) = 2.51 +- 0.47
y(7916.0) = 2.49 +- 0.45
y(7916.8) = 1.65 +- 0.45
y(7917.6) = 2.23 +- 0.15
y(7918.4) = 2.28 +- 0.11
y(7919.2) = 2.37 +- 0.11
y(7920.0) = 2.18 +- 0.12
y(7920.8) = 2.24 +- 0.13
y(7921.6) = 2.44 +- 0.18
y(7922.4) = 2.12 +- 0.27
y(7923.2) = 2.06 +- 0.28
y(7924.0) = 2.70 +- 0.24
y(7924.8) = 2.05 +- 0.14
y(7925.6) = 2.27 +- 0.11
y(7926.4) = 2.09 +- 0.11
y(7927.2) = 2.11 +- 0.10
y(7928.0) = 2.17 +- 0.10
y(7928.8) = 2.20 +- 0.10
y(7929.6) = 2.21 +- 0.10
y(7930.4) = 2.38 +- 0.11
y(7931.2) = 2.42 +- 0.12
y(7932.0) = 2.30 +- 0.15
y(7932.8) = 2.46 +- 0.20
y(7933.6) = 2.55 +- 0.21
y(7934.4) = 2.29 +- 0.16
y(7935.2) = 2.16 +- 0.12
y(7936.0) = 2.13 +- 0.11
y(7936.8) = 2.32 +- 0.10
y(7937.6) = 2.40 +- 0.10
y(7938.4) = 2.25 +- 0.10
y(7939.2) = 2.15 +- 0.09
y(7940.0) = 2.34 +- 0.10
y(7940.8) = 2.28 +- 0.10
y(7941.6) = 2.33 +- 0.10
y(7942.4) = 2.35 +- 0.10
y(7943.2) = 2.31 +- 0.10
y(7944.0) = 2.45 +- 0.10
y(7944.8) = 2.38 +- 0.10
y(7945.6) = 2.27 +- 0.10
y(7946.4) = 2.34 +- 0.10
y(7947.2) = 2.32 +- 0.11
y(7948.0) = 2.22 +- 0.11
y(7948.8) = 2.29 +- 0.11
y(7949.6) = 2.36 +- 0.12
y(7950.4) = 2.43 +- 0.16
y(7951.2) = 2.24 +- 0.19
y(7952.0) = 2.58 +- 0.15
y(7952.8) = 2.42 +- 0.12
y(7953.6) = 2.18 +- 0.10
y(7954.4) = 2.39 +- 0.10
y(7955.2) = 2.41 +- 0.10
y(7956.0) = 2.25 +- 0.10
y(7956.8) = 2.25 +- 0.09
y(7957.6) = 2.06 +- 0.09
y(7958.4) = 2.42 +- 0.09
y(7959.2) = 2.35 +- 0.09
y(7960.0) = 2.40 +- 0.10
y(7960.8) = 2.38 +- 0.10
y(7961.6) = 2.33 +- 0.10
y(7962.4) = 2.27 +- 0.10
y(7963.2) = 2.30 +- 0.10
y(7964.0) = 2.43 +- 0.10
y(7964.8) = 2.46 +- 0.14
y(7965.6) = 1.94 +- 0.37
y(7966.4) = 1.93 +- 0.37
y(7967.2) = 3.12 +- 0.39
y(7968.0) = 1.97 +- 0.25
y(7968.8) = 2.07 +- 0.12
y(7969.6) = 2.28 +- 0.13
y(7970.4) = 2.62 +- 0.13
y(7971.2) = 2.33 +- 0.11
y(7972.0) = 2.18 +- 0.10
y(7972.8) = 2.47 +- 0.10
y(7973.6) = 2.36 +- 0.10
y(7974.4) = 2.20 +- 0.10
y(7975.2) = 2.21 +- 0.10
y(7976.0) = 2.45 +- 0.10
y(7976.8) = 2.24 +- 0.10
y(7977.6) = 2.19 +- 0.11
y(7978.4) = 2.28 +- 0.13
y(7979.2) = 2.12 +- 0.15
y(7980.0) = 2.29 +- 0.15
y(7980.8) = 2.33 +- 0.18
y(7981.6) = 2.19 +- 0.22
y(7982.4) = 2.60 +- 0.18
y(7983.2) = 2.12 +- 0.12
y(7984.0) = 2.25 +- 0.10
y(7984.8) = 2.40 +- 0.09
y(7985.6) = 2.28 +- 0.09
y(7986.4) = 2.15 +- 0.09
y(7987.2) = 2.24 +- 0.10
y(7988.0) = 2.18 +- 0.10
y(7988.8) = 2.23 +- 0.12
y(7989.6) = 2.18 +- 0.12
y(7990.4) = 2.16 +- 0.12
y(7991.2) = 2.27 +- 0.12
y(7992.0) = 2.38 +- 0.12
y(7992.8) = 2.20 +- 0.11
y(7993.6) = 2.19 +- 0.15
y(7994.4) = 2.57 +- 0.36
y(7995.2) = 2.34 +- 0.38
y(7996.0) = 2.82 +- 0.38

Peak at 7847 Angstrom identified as Mg II 2798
